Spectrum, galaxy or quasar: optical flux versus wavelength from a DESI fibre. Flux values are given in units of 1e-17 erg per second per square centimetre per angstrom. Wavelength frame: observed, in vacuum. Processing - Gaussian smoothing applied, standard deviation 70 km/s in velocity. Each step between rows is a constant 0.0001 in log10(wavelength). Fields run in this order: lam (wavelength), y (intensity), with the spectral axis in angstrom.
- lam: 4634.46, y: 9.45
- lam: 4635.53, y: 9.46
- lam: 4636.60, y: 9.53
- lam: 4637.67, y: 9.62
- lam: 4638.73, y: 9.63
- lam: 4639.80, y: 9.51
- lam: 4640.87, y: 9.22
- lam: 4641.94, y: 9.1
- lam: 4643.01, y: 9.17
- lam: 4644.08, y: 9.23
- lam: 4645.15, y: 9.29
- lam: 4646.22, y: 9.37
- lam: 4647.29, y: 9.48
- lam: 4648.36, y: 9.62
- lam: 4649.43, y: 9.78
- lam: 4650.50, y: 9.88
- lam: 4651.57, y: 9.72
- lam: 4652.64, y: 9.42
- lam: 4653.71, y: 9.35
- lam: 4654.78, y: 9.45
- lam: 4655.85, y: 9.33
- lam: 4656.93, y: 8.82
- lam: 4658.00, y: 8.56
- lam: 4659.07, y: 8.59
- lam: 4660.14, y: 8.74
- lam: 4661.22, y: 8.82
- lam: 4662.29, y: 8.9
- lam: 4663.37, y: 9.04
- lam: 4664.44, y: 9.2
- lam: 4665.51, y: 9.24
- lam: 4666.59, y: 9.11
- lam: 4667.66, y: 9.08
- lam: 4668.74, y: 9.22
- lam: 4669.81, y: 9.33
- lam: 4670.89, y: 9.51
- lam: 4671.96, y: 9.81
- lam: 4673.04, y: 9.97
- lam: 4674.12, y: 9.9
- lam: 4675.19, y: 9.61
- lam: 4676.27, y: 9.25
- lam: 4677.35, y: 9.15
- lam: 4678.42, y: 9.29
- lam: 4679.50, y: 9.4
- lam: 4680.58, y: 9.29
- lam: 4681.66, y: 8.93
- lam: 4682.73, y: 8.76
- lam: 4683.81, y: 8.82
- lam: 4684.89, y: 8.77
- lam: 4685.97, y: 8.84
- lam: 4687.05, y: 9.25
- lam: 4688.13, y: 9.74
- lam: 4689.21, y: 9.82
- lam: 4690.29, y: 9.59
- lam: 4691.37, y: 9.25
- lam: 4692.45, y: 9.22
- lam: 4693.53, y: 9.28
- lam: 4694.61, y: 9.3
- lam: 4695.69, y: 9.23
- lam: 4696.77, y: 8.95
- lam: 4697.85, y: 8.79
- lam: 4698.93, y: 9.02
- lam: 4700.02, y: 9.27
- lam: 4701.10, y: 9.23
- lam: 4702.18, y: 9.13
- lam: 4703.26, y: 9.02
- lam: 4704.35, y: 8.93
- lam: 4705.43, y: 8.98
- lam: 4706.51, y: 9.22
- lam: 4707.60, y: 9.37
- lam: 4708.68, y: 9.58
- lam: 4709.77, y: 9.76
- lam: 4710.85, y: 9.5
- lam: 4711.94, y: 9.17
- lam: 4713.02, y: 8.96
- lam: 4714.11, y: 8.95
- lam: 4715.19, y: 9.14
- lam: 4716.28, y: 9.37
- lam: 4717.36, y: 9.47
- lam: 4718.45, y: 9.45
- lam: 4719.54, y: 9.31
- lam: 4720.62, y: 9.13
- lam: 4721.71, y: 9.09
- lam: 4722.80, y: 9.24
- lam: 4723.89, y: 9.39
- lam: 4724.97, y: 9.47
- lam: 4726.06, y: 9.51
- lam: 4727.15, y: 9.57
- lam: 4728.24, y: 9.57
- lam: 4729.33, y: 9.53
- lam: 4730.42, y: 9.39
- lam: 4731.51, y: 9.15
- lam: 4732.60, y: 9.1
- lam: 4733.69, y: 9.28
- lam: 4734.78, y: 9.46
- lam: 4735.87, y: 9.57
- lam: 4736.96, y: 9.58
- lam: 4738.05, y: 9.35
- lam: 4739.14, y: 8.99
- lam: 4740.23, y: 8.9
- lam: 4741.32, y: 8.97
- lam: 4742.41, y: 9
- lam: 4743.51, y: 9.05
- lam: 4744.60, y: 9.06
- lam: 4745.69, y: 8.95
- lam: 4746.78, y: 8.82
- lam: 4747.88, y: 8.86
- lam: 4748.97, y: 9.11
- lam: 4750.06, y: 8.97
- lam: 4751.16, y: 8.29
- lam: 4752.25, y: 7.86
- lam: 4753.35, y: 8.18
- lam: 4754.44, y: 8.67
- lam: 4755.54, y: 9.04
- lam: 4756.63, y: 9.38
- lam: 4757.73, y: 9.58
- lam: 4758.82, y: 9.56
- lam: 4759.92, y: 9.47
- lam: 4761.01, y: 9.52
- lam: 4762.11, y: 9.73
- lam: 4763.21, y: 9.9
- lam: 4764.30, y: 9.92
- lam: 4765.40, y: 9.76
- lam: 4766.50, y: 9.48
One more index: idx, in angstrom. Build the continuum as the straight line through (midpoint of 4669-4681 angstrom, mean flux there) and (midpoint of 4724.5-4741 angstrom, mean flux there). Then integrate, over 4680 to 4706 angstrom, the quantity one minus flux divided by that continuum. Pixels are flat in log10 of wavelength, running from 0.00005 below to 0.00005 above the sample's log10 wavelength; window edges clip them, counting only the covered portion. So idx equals 0.9 angstrom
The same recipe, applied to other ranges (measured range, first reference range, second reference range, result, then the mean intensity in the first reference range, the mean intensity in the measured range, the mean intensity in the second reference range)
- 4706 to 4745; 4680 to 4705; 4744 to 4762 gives -1.0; 9.15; 9.29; 8.98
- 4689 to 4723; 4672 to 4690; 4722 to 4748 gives 0.2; 9.31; 9.24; 9.24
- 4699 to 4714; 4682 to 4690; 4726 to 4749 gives -0.1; 9.15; 9.22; 9.21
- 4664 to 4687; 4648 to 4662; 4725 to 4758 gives -0.2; 9.23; 9.26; 9.09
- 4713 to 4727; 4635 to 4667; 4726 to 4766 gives -0.1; 9.27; 9.29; 9.2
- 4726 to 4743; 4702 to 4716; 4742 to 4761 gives -0.5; 9.21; 9.3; 8.95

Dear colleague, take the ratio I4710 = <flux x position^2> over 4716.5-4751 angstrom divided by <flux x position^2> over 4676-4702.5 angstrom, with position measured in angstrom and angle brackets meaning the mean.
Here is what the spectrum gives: 1.02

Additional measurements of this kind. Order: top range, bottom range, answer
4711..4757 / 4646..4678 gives 1.01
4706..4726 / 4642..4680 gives 1.03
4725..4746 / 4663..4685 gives 1.02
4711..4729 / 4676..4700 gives 1.03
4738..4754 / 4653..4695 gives 0.98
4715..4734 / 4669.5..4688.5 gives 1.02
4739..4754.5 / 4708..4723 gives 0.96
